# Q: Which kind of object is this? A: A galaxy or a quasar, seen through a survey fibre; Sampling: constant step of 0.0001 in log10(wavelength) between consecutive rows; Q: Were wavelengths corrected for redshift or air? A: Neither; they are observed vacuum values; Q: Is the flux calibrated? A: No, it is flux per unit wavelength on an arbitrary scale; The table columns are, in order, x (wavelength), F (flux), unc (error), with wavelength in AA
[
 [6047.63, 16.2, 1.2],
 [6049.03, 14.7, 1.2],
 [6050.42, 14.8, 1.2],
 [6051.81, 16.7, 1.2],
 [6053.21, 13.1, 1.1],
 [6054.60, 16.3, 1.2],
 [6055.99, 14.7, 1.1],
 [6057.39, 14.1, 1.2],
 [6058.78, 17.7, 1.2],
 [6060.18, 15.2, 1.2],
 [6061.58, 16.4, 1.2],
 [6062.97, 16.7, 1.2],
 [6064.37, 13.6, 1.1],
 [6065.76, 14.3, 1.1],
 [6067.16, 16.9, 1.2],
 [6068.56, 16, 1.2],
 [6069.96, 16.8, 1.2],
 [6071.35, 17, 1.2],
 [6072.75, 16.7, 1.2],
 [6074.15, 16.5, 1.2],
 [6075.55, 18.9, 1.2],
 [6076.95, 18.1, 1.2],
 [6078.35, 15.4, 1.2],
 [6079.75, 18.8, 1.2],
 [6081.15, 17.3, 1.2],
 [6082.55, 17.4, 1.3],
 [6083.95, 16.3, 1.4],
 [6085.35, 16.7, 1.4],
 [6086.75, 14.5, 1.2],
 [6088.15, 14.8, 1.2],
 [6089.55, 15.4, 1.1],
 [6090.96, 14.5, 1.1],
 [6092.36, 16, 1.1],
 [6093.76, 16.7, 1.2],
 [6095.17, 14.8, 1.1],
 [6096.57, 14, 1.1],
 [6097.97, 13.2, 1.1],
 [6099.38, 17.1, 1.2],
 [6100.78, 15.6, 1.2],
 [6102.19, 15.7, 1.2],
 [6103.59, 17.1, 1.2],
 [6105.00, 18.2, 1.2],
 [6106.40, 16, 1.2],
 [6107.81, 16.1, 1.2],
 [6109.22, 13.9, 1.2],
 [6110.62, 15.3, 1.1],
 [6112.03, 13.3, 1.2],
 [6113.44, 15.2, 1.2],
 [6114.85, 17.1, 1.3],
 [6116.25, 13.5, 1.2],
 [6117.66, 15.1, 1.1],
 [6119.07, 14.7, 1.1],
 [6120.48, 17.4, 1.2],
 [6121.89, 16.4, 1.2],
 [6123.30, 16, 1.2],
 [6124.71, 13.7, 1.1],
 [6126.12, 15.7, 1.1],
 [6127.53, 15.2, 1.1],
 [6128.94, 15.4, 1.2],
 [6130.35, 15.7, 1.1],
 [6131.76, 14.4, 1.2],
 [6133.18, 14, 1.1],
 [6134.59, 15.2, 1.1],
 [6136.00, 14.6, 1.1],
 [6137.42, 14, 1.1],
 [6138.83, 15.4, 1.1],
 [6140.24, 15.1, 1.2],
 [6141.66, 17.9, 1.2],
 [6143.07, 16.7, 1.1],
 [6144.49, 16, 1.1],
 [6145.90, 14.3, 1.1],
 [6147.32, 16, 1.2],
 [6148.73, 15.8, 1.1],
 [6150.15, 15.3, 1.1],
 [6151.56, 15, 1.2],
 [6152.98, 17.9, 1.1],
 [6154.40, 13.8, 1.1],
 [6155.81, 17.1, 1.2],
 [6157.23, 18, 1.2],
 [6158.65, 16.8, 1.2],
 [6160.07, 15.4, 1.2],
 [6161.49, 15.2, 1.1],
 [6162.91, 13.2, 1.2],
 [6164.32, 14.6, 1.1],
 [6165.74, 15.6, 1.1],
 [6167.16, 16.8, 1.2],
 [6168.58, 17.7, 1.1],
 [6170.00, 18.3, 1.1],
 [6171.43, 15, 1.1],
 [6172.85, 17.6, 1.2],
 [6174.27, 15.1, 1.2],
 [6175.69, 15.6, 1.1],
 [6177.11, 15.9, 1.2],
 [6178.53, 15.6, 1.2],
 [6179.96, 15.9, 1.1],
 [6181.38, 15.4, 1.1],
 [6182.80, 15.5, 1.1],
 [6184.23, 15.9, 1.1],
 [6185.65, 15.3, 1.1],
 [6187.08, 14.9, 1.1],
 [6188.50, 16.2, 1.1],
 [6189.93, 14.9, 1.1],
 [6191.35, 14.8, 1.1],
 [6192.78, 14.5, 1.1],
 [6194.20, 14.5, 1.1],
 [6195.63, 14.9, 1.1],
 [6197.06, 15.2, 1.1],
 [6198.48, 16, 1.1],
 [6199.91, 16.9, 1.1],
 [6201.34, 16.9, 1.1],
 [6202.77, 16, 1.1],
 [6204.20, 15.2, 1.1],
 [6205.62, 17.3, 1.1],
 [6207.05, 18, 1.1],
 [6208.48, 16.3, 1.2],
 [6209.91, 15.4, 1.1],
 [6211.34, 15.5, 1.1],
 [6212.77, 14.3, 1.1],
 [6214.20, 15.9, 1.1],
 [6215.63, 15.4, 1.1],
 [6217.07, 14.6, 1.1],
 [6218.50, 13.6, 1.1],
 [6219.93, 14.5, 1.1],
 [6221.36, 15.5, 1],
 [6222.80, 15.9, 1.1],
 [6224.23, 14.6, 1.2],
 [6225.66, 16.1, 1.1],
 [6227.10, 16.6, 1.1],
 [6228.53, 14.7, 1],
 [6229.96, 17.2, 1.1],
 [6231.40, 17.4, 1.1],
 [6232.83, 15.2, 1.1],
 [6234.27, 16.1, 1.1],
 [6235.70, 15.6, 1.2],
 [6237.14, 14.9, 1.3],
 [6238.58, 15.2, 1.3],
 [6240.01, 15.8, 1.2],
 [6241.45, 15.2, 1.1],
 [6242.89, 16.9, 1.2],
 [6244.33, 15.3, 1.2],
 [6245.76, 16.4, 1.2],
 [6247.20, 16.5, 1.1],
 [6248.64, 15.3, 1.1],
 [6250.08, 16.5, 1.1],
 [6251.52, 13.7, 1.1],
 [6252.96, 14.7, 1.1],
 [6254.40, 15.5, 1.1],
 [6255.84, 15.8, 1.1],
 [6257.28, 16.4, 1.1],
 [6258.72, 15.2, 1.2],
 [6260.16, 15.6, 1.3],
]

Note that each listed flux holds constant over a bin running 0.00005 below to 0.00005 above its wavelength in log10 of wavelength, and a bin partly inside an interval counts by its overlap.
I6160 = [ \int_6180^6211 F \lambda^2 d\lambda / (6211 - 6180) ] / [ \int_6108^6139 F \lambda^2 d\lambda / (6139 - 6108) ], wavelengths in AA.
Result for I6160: 1.07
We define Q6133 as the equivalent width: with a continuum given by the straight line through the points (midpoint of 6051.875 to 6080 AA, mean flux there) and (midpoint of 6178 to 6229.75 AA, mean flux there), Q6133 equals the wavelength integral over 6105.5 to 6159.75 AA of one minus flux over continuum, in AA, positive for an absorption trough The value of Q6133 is 1.1 AA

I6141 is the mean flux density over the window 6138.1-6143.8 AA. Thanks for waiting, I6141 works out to 16.3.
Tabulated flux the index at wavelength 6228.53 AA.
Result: 14.7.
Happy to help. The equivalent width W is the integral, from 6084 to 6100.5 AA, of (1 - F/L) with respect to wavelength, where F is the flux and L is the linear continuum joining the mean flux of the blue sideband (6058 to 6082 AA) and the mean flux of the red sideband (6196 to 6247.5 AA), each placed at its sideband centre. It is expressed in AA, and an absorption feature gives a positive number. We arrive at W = 1.18 AA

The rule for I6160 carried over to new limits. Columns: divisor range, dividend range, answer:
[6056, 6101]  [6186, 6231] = 1.01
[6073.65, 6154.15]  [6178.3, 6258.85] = 1.03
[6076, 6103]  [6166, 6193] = 1.02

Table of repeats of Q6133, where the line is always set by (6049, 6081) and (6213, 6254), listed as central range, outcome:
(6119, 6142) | 0.8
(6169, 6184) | -0.3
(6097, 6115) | 0.4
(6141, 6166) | 0.0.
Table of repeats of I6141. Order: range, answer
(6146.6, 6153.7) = 16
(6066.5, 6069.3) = 16.4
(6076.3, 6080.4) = 17.4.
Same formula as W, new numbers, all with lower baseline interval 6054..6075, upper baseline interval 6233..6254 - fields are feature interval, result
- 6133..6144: 0.24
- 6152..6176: -0.55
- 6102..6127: 0.42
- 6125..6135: 0.49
